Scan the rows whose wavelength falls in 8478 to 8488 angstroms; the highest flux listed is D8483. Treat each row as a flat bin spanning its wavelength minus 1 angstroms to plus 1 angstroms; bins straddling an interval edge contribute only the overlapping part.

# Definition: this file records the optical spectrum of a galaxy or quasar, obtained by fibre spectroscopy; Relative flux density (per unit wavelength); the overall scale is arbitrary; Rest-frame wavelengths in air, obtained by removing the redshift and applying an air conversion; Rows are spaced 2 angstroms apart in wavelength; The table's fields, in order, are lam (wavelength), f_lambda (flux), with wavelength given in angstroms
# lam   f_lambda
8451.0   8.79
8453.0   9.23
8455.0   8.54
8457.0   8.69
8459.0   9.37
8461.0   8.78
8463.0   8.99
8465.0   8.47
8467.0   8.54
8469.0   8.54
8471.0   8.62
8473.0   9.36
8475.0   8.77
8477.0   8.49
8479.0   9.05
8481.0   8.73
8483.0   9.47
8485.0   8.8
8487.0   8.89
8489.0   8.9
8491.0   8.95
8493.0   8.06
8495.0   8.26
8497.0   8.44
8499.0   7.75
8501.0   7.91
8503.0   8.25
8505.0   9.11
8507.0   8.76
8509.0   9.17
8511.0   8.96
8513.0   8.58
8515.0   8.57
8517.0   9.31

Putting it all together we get 9.47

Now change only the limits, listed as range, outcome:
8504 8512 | 9.17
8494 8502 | 8.44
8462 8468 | 8.99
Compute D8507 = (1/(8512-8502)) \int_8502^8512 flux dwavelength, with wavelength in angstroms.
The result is 8.85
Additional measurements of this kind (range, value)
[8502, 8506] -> 8.68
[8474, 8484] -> 8.9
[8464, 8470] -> 8.52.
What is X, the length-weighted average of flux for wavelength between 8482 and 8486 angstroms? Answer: 9.14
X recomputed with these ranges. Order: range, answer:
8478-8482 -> 8.89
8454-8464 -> 8.87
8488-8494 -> 8.64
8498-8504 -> 7.97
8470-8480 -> 8.86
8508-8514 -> 8.9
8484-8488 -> 8.85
